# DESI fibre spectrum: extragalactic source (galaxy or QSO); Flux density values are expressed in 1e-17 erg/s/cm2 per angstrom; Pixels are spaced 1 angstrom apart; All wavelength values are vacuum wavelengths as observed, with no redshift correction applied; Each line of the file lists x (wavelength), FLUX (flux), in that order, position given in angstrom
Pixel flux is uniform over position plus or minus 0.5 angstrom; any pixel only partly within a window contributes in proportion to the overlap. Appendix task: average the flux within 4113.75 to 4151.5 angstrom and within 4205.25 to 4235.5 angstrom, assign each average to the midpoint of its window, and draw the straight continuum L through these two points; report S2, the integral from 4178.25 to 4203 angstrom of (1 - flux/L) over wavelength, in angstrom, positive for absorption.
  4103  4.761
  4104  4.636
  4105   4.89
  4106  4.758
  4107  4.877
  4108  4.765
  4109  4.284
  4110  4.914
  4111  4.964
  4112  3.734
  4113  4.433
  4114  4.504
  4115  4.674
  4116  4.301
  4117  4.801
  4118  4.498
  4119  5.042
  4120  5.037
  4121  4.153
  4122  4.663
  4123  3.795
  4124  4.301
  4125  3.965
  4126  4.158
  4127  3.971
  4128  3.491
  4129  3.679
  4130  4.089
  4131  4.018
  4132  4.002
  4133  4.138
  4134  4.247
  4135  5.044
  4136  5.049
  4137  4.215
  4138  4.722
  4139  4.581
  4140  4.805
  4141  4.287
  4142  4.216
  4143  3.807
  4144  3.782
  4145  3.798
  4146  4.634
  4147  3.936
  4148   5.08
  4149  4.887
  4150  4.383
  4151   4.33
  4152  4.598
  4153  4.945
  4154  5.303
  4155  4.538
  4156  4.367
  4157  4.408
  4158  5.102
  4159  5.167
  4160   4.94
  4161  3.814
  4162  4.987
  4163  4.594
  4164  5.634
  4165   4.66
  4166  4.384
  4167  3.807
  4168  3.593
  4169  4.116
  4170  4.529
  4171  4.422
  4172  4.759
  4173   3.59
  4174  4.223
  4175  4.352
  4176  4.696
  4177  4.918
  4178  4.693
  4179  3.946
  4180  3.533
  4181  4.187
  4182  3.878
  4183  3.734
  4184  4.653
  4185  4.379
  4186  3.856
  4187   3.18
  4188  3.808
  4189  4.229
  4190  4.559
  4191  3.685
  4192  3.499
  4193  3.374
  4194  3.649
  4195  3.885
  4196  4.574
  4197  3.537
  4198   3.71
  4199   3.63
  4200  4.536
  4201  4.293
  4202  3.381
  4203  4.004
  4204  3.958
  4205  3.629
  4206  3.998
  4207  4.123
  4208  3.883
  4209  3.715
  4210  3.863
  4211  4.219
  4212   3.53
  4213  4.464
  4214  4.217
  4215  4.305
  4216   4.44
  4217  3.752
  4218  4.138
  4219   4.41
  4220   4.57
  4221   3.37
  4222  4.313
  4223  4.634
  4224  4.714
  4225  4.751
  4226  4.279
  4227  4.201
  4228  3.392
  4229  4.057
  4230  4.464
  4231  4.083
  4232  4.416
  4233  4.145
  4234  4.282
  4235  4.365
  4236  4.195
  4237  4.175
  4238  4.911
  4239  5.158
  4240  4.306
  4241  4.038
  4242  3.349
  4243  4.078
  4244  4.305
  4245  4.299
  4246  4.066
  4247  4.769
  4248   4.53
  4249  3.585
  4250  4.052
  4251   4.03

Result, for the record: 1.8 angstrom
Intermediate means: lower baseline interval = 4.34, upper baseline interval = 4.17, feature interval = 3.91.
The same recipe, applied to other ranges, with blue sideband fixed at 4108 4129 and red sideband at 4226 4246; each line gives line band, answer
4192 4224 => 1.88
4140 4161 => -0.88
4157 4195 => 0.50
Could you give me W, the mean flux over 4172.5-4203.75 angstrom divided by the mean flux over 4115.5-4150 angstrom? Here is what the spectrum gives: 0.92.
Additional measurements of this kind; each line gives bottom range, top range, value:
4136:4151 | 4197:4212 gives 0.89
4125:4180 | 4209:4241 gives 0.97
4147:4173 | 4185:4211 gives 0.85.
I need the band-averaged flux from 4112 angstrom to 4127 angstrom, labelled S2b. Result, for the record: 4.41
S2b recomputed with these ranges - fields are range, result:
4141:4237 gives 4.22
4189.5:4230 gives 4.04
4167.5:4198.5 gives 4.06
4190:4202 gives 3.86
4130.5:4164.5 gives 4.54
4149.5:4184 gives 4.45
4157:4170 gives 4.56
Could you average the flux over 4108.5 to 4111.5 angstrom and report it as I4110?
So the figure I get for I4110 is 4.72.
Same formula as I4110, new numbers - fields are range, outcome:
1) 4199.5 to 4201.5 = 4.41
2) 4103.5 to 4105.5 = 4.76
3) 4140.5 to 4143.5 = 4.1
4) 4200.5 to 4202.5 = 3.84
